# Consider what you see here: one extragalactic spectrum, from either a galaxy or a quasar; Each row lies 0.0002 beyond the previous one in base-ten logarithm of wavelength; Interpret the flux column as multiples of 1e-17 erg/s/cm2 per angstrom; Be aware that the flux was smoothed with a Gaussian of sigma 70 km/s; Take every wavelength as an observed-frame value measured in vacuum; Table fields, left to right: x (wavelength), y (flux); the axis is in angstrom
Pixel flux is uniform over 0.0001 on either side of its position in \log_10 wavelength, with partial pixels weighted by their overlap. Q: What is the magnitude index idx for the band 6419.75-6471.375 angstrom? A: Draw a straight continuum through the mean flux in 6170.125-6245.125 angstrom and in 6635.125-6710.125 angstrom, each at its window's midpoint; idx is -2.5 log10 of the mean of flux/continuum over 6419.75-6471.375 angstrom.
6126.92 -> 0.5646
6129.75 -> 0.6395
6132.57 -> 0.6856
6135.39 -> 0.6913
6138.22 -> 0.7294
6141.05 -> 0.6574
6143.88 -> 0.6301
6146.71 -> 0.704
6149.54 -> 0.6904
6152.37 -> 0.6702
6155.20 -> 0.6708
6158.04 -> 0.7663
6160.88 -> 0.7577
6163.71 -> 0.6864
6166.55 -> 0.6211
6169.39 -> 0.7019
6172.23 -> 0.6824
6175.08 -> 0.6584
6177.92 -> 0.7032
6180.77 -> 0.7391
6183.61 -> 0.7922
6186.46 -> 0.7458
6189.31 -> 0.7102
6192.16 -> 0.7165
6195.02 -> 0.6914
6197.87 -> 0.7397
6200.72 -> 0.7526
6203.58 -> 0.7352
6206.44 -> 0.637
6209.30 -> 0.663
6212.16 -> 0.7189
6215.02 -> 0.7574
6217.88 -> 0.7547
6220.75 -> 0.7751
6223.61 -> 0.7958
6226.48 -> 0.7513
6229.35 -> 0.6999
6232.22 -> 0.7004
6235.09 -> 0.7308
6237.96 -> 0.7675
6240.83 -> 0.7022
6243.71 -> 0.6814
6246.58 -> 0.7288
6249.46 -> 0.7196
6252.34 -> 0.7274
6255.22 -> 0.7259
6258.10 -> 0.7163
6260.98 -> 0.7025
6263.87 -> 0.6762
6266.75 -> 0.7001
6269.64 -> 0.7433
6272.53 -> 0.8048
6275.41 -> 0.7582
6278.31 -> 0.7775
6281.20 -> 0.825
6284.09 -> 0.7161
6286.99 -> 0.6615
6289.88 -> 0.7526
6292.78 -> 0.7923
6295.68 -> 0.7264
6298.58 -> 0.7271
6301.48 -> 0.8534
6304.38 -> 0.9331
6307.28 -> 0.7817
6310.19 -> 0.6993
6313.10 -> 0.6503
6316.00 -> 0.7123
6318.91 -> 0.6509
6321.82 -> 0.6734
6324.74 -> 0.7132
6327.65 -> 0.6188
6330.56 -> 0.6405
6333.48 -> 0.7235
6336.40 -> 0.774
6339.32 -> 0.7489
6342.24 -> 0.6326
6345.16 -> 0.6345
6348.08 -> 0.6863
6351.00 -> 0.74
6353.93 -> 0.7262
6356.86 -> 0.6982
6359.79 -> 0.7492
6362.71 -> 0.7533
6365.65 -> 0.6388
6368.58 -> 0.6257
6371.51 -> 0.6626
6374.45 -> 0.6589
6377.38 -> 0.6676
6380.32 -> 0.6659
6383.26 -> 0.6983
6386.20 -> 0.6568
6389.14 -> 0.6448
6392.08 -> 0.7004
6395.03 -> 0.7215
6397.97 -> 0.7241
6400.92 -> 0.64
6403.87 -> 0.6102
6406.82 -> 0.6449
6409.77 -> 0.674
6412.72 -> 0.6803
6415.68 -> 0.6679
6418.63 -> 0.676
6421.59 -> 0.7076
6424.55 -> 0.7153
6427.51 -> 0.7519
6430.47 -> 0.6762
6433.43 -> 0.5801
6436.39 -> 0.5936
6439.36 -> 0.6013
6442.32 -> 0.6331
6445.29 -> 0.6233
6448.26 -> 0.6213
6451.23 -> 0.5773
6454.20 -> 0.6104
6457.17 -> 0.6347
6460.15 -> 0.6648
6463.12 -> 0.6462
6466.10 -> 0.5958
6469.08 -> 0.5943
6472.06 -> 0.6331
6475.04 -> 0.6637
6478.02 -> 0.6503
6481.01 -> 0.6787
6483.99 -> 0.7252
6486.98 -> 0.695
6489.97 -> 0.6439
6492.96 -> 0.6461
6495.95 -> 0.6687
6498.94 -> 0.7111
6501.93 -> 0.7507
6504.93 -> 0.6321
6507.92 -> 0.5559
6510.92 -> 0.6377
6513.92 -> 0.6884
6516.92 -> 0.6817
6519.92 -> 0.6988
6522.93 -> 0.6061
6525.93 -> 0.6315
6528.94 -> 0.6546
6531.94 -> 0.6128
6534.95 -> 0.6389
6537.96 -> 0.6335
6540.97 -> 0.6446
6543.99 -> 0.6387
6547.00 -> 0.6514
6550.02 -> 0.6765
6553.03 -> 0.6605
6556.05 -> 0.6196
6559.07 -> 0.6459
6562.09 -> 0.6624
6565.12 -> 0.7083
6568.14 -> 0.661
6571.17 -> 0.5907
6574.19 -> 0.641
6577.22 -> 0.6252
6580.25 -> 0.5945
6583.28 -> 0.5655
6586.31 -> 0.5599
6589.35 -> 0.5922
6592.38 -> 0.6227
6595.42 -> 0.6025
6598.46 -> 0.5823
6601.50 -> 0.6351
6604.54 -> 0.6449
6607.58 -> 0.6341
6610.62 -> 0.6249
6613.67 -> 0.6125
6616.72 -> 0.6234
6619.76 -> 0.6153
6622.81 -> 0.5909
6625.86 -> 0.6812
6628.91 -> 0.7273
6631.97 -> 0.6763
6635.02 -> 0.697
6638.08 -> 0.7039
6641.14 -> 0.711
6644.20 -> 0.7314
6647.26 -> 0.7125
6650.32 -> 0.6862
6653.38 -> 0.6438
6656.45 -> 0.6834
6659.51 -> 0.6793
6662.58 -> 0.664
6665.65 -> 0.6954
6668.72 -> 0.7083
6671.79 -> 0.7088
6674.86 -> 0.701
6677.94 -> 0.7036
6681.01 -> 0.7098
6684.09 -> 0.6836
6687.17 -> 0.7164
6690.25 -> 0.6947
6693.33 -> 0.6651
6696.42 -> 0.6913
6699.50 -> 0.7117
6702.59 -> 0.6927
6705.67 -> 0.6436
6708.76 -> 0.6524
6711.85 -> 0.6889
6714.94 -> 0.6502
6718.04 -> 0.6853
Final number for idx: 0.11 mag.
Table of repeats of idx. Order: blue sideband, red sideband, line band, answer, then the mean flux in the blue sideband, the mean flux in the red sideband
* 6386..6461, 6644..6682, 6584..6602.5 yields 0.15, 0.655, 0.693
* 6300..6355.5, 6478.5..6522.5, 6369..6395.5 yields 0.05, 0.715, 0.67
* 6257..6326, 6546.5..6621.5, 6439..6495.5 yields 0.05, 0.74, 0.626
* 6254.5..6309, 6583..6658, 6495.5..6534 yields 0.04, 0.757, 0.648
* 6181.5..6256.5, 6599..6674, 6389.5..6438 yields 0.05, 0.728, 0.67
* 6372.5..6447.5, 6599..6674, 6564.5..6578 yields 0.04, 0.664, 0.67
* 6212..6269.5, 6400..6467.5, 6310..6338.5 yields 0.01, 0.727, 0.645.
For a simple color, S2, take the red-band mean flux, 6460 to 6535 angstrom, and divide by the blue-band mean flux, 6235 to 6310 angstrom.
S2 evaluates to 0.88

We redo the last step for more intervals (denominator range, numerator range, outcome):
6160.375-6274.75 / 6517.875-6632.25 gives 0.88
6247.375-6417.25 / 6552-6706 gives 0.93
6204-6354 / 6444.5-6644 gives 0.89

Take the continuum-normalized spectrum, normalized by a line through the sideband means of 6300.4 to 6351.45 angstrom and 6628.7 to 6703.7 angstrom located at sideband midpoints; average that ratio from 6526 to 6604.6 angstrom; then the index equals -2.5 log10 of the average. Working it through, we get 0.117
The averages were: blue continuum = 0.713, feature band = 0.629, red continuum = 0.695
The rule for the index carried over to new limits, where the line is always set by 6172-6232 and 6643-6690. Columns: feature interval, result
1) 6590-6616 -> 0.13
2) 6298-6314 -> -0.09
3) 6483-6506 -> 0.03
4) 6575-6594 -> 0.18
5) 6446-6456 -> 0.17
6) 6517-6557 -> 0.09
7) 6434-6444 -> 0.17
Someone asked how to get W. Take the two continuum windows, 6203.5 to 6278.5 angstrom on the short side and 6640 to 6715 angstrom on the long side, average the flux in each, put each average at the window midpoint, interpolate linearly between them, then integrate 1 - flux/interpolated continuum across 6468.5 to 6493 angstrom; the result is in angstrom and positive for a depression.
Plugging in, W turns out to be 1.54 angstrom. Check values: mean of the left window 0.727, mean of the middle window 0.662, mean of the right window 0.69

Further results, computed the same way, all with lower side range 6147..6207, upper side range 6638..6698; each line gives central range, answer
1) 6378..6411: 1.5 angstrom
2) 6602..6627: 2.5 angstrom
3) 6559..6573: 0.9 angstrom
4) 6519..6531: 0.9 angstrom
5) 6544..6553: 0.5 angstrom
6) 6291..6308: -2.3 angstrom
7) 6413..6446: 2.0 angstrom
